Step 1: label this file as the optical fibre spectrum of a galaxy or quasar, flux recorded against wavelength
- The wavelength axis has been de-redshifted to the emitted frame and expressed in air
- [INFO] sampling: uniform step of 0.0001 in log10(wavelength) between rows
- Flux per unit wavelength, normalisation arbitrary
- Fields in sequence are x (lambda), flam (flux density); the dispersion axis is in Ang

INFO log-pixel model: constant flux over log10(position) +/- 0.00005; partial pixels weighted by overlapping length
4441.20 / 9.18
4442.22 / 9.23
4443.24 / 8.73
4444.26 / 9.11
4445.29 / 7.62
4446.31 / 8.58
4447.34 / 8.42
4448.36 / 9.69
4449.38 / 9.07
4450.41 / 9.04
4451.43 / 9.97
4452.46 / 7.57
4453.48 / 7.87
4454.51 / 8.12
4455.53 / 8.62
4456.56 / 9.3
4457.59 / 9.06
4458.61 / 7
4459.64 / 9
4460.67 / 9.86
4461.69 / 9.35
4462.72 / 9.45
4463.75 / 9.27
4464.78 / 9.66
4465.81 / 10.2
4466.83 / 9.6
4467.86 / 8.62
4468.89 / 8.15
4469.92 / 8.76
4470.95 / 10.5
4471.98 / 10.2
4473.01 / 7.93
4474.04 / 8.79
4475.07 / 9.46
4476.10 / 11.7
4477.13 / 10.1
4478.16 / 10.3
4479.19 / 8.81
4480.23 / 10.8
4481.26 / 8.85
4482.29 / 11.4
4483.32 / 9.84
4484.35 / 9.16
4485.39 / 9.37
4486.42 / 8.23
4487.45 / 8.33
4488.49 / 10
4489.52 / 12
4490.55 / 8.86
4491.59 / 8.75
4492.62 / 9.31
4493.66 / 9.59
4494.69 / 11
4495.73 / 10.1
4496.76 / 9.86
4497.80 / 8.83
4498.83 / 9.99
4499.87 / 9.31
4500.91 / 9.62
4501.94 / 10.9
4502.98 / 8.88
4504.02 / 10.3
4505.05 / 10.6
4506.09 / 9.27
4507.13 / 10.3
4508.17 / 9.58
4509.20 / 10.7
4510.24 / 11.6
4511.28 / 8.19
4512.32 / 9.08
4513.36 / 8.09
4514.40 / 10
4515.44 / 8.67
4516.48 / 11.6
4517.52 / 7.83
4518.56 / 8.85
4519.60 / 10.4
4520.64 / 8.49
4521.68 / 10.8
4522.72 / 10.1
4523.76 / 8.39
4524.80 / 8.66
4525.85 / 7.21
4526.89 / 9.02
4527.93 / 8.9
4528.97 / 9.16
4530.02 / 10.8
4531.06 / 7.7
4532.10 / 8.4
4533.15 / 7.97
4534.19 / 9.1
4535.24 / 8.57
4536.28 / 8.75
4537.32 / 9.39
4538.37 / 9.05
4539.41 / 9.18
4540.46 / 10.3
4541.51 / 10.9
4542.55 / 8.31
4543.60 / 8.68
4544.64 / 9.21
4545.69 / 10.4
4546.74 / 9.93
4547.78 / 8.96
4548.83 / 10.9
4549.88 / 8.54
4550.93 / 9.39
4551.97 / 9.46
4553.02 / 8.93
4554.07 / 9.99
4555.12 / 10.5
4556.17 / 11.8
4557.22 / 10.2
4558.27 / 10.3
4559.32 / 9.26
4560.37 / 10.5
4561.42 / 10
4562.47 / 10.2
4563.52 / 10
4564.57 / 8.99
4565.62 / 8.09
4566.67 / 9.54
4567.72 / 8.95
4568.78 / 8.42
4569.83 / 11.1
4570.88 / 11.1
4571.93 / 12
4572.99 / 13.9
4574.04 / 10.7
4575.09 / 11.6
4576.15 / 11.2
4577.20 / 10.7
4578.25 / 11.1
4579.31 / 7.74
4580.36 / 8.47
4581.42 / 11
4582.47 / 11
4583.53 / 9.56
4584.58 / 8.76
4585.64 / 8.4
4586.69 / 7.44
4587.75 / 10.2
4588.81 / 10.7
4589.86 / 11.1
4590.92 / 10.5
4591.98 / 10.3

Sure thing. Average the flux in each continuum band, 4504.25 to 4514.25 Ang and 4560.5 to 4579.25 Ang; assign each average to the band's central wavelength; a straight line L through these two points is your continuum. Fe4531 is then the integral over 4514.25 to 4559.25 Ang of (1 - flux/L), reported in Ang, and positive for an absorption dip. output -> 2.9 Ang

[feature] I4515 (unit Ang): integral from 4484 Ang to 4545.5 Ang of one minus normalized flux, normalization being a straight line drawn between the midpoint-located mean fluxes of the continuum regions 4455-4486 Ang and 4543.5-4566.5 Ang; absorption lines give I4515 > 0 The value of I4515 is 1.3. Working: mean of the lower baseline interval 9.43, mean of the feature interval 9.4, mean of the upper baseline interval 9.76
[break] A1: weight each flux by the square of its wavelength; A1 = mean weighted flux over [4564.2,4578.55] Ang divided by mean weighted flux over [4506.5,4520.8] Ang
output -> 1.13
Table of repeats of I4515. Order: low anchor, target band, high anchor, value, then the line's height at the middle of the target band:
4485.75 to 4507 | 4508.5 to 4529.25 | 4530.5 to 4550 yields 0.3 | 9.44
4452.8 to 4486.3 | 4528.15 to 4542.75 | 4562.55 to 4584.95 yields 1.1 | 9.88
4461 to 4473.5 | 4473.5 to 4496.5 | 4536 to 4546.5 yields -1.0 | 9.35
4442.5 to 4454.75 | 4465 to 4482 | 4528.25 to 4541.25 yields -1.5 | 8.79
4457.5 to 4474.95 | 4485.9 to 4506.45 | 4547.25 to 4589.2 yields -0.6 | 9.4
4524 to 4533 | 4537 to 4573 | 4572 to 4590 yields -1.4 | 9.47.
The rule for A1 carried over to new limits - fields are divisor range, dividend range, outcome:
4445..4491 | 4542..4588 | 1.11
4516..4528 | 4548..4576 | 1.13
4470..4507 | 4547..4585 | 1.07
